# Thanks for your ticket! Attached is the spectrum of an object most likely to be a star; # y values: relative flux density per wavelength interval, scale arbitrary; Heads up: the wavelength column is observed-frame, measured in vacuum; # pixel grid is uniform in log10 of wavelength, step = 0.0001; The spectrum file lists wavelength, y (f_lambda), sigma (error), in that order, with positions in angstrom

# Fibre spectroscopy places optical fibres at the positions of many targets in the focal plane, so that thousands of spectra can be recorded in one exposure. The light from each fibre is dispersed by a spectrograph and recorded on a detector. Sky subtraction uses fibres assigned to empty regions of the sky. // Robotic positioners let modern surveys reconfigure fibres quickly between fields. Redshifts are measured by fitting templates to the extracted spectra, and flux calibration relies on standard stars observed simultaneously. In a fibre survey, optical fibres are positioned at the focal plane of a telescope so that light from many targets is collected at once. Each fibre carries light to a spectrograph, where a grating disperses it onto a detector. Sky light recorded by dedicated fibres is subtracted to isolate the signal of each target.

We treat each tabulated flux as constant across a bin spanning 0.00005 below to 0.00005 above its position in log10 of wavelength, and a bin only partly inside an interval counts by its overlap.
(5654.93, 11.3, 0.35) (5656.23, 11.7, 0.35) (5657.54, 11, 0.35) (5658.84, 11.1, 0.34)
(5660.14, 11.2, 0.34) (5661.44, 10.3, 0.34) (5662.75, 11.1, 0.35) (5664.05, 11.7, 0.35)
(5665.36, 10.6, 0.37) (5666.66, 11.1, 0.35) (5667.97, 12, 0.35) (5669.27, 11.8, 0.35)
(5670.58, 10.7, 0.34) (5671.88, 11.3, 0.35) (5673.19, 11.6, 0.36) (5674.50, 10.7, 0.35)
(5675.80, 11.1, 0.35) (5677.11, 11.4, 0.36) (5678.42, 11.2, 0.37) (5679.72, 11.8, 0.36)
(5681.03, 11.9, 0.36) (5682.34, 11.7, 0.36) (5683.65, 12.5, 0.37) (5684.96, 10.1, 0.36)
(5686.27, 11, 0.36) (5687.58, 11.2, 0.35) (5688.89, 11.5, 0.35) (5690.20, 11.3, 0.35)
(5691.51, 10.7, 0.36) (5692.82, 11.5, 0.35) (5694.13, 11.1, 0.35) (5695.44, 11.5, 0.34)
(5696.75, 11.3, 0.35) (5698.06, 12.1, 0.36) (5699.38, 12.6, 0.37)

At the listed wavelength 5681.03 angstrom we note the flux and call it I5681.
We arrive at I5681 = 11.9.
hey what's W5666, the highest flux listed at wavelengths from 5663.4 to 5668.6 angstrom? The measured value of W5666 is 12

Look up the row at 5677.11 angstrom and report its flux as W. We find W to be 11.4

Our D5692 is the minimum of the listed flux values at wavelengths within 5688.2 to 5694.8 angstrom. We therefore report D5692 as 10.7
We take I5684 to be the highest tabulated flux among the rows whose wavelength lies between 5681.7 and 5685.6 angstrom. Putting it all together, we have 12.5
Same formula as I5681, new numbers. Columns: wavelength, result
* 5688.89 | 11.5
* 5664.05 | 11.7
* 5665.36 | 10.6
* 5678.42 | 11.2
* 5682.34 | 11.7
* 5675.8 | 11.1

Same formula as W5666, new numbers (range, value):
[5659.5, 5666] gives 11.7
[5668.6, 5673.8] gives 11.8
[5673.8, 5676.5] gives 11.1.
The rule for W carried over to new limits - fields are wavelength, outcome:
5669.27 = 11.8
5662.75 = 11.1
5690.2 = 11.3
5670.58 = 10.7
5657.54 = 11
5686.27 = 11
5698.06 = 12.1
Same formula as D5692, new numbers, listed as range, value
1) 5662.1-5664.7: 11.1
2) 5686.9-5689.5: 11.2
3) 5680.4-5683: 11.7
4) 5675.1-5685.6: 10.1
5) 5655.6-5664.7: 10.3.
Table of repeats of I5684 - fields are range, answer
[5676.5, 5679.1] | 11.4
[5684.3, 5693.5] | 11.5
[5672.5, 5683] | 11.9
